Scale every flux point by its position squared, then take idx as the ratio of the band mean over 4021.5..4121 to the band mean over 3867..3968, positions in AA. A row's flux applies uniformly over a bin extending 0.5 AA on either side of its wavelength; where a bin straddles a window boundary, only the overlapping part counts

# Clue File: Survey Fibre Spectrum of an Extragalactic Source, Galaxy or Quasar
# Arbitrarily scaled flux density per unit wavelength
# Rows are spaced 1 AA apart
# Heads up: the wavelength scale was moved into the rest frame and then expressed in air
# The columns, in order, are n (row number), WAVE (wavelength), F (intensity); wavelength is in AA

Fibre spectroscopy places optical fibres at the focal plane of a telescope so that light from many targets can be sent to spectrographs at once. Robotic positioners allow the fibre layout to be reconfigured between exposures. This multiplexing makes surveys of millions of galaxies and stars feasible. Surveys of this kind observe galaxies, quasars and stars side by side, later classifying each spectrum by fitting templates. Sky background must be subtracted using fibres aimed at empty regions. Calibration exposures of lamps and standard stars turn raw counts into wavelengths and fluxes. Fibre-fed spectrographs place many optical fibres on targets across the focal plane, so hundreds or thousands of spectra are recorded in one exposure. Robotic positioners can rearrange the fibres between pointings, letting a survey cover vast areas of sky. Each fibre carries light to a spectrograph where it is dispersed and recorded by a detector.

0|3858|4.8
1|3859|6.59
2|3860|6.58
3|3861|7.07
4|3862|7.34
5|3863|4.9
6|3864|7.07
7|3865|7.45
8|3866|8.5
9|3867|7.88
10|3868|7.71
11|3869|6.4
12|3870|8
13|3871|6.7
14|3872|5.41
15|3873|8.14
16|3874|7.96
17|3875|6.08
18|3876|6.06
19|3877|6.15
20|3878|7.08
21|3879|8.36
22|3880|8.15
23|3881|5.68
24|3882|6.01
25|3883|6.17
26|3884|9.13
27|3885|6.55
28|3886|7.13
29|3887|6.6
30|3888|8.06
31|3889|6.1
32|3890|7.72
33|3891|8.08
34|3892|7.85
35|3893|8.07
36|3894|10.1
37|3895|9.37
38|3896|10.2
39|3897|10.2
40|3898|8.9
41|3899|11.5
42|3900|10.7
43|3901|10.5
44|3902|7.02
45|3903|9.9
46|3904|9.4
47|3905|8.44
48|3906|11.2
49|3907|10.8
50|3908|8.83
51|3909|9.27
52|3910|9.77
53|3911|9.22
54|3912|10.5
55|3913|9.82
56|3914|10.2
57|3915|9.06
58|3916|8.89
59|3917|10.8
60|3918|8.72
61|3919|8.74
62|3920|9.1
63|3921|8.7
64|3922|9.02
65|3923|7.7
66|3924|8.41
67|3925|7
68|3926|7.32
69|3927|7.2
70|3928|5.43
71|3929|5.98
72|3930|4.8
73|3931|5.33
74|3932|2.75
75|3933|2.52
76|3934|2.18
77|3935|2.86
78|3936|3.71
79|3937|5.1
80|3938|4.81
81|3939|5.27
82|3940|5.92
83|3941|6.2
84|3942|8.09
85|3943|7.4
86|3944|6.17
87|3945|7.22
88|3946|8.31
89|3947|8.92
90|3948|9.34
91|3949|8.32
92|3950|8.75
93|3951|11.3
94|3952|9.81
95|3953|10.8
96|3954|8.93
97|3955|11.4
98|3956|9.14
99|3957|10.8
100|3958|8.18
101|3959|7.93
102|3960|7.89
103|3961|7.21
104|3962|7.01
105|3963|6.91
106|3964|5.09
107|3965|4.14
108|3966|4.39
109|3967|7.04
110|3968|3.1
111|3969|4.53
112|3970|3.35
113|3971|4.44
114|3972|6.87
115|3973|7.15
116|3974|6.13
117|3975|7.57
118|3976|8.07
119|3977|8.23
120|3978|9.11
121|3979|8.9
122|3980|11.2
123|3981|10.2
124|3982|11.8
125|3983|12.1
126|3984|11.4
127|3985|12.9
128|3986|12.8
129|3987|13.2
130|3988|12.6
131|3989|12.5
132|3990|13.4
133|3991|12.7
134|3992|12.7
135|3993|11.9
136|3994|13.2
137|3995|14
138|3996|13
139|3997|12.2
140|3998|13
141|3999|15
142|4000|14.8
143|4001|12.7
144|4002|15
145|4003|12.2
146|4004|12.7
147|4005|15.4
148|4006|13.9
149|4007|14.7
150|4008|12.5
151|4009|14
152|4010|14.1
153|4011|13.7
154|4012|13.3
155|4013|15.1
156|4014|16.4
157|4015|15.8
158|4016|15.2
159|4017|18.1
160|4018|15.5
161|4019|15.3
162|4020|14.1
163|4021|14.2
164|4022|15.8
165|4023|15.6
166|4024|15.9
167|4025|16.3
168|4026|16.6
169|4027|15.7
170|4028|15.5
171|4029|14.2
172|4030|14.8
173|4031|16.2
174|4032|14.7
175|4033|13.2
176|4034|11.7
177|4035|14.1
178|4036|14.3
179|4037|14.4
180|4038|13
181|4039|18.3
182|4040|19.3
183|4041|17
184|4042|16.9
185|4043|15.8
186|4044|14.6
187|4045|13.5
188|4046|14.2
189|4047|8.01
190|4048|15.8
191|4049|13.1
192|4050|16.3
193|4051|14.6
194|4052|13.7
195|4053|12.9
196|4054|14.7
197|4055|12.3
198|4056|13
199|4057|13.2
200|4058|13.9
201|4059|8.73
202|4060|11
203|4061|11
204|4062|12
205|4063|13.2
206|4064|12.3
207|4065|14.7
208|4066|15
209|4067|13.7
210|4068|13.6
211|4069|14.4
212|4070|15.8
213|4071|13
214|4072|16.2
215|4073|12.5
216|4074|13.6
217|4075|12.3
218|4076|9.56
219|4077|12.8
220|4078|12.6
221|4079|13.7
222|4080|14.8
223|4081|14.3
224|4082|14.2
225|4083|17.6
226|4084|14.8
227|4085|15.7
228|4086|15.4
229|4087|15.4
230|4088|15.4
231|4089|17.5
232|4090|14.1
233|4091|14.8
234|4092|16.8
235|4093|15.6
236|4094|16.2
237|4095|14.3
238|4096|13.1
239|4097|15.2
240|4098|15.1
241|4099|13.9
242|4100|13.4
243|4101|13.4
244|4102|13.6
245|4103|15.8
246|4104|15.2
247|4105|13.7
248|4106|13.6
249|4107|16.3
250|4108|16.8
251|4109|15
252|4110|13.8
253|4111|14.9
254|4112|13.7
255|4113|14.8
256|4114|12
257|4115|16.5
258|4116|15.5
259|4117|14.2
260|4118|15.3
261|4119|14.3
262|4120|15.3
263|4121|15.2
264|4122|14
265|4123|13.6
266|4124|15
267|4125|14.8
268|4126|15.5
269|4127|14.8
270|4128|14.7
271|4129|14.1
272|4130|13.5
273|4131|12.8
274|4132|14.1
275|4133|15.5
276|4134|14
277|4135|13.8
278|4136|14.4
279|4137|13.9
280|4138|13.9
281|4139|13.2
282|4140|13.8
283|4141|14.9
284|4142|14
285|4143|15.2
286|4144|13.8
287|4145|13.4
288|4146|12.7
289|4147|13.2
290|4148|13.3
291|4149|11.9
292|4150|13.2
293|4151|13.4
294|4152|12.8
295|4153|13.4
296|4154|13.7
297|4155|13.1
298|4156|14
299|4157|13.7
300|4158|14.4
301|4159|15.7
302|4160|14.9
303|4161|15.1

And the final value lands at 2.0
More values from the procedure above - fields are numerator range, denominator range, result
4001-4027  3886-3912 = 1.73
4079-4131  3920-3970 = 2.34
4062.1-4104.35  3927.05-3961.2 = 2.19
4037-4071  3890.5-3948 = 1.89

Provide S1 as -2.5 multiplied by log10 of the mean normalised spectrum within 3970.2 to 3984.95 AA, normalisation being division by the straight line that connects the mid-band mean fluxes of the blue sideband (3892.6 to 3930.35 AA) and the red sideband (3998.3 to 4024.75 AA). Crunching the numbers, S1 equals 0.40 mag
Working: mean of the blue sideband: 8.99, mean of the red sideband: 14.7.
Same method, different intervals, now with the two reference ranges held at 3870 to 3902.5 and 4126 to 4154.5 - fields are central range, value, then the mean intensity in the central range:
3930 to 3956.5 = 0.319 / 6.9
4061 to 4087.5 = -0.137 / 13.9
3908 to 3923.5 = -0.089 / 9.29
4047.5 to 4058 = -0.187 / 14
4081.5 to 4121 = -0.161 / 14.9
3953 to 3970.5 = 0.342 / 7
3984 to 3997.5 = -0.235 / 12.8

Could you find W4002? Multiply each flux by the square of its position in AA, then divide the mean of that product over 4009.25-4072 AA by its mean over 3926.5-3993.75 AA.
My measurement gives 1.89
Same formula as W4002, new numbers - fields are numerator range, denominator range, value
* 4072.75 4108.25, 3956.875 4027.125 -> 1.32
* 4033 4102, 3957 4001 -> 1.54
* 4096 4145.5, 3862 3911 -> 2.01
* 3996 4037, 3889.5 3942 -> 1.94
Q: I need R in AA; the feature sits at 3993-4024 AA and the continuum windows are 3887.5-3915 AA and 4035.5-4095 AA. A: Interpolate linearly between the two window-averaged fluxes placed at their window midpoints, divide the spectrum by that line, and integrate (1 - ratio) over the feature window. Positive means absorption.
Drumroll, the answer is -4.5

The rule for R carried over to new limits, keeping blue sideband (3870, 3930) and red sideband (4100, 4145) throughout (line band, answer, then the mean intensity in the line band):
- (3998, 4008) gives -2.50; 13.9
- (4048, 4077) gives -1.12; 13.3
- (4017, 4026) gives -3.02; 15.6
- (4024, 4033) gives -2.70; 15.4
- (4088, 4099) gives -1.28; 15.2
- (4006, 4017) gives -3.14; 14.6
